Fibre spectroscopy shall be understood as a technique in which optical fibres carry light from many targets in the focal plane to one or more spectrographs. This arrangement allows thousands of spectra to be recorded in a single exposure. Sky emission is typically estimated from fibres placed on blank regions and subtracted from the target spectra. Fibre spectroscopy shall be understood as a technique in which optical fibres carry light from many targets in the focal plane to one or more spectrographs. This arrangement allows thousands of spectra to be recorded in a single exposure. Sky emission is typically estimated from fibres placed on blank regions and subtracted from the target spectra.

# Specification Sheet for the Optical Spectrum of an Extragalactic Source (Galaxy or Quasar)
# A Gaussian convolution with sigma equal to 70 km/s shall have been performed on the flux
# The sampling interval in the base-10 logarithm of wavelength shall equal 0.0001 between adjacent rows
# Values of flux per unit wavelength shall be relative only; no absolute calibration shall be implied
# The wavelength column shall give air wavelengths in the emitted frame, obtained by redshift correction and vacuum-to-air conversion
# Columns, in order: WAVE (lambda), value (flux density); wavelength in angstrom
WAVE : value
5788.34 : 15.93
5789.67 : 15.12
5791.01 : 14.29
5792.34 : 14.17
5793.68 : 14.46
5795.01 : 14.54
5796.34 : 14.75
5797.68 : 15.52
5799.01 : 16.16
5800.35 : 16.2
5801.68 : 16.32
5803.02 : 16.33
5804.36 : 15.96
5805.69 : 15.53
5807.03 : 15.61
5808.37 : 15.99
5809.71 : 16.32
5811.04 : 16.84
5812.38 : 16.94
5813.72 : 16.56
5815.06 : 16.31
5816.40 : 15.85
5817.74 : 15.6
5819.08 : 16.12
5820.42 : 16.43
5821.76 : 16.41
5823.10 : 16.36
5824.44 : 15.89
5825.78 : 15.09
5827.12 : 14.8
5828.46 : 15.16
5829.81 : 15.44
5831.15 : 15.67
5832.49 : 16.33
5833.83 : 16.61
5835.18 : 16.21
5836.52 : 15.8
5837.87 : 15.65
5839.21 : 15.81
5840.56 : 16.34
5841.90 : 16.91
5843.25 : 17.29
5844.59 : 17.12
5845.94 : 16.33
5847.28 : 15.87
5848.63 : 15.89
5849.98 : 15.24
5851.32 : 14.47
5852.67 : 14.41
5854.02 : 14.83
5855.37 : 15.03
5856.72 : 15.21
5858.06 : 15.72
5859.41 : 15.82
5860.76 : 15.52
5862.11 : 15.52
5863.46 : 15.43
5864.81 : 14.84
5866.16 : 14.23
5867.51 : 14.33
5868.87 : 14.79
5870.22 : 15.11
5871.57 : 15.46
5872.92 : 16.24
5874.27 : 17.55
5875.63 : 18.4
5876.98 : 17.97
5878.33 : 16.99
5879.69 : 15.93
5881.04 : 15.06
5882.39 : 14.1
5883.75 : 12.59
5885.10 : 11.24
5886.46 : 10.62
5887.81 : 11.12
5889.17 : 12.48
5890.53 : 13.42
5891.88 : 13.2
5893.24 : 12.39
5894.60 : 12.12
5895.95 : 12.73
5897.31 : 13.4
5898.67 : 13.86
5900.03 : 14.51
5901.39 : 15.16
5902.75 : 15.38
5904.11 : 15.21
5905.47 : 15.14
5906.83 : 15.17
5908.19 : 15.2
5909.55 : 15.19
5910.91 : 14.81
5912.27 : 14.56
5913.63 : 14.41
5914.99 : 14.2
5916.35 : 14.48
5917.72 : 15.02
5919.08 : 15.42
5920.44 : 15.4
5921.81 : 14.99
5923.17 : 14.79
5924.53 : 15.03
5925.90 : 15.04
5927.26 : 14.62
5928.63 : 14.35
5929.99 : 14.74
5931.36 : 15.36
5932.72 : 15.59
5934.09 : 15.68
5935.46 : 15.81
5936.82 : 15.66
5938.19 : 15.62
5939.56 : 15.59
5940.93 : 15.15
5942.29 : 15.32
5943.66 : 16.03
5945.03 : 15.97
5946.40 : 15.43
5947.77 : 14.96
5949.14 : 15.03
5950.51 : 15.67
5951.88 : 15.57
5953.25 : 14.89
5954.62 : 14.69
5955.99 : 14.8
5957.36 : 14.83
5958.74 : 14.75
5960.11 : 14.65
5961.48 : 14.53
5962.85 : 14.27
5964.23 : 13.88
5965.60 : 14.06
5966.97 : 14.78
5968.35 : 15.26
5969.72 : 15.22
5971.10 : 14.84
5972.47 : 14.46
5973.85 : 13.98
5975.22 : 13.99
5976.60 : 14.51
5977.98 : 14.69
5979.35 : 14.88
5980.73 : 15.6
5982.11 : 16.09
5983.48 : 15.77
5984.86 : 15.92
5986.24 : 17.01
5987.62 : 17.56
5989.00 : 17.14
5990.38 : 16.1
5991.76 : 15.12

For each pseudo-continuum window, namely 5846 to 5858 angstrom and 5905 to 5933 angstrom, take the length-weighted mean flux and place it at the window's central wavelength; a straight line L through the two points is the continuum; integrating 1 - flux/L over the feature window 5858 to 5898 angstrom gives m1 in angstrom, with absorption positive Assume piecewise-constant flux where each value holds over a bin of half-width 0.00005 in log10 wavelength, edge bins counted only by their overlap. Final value 1.7 angstrom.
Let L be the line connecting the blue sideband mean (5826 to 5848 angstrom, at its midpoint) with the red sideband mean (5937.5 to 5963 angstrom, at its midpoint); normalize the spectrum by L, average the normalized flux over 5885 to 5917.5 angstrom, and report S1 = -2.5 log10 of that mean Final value 0.13 mag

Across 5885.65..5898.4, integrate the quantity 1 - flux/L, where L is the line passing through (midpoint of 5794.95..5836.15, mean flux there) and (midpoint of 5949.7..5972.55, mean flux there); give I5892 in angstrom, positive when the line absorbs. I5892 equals 2.4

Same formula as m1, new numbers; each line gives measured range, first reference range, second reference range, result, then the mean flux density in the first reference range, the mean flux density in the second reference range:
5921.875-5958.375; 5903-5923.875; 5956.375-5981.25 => -1.1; 14.9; 14.6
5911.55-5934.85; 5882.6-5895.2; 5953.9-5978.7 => -2.9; 12.2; 14.6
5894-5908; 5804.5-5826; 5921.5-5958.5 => 1.1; 16.1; 15.2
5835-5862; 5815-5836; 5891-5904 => -1.0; 15.9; 13.7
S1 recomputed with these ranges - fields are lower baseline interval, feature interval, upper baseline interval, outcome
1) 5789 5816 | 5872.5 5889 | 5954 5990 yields 0.05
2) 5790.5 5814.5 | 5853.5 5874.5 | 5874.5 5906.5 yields -0.05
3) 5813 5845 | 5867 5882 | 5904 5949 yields -0.03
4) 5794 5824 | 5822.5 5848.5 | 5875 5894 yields -0.05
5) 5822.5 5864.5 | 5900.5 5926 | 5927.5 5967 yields 0.02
